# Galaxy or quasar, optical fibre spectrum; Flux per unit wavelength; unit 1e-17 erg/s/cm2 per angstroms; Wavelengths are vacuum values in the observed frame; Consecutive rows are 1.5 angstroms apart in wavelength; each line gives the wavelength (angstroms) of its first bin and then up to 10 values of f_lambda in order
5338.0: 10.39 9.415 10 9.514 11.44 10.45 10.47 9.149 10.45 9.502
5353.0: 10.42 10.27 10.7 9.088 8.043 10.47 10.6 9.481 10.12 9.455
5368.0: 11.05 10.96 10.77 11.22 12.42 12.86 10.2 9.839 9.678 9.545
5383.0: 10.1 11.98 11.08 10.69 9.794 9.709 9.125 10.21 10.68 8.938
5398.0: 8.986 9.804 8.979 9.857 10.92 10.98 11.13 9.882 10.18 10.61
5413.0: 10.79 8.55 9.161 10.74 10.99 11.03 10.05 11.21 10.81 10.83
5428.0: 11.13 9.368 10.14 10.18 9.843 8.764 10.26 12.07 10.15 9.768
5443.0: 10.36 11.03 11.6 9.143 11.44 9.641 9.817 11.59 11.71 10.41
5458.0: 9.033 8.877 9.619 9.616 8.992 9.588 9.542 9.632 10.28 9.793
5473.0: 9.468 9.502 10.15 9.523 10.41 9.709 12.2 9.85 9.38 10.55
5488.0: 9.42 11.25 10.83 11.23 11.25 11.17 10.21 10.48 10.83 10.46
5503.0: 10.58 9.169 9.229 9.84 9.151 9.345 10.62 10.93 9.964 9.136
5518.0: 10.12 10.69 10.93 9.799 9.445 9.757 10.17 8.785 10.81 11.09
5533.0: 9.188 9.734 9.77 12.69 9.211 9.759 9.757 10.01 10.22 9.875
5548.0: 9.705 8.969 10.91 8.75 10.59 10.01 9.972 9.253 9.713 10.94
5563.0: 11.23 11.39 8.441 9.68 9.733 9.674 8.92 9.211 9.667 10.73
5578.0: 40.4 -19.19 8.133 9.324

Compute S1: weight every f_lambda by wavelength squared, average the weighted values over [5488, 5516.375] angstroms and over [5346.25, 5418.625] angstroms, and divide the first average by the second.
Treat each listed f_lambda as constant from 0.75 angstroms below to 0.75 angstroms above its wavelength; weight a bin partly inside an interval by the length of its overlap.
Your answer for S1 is 1.1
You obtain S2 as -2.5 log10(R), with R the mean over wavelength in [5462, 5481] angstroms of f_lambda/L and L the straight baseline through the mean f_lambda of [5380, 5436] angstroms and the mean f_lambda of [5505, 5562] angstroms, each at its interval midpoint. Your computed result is 0.04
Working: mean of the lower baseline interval 10.2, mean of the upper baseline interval 9.96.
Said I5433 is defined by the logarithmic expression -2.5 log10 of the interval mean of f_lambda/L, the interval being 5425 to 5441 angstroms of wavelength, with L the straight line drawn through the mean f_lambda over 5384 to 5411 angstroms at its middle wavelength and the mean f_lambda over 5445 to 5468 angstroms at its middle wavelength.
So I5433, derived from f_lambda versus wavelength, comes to -0.02 mag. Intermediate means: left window 10.1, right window 10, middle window 10.3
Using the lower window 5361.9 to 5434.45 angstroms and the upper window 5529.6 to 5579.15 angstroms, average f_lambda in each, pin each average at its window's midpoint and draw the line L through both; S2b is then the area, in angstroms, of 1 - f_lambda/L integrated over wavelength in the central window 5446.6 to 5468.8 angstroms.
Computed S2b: 1.14 angstroms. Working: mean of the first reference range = 10.3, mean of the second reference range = 10.7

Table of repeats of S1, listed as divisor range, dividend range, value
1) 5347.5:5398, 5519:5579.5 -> 1.08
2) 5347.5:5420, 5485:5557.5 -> 1.04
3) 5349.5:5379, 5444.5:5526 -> 1.02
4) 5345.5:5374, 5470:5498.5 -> 1.06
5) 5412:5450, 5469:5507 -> 1.01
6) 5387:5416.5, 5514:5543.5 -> 1.06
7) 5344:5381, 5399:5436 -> 1.01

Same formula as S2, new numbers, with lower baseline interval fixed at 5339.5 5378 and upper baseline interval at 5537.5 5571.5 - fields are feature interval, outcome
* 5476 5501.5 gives -0.04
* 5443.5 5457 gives -0.06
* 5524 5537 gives 0.01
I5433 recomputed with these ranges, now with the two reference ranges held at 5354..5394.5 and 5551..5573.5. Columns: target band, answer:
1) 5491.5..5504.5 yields -0.07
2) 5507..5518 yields 0.02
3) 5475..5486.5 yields -0.01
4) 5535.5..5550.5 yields -0.01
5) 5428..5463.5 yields 0.00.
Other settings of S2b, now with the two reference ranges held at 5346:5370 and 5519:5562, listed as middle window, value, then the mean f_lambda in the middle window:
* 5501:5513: 0.2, 9.81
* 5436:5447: -0.7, 10.7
